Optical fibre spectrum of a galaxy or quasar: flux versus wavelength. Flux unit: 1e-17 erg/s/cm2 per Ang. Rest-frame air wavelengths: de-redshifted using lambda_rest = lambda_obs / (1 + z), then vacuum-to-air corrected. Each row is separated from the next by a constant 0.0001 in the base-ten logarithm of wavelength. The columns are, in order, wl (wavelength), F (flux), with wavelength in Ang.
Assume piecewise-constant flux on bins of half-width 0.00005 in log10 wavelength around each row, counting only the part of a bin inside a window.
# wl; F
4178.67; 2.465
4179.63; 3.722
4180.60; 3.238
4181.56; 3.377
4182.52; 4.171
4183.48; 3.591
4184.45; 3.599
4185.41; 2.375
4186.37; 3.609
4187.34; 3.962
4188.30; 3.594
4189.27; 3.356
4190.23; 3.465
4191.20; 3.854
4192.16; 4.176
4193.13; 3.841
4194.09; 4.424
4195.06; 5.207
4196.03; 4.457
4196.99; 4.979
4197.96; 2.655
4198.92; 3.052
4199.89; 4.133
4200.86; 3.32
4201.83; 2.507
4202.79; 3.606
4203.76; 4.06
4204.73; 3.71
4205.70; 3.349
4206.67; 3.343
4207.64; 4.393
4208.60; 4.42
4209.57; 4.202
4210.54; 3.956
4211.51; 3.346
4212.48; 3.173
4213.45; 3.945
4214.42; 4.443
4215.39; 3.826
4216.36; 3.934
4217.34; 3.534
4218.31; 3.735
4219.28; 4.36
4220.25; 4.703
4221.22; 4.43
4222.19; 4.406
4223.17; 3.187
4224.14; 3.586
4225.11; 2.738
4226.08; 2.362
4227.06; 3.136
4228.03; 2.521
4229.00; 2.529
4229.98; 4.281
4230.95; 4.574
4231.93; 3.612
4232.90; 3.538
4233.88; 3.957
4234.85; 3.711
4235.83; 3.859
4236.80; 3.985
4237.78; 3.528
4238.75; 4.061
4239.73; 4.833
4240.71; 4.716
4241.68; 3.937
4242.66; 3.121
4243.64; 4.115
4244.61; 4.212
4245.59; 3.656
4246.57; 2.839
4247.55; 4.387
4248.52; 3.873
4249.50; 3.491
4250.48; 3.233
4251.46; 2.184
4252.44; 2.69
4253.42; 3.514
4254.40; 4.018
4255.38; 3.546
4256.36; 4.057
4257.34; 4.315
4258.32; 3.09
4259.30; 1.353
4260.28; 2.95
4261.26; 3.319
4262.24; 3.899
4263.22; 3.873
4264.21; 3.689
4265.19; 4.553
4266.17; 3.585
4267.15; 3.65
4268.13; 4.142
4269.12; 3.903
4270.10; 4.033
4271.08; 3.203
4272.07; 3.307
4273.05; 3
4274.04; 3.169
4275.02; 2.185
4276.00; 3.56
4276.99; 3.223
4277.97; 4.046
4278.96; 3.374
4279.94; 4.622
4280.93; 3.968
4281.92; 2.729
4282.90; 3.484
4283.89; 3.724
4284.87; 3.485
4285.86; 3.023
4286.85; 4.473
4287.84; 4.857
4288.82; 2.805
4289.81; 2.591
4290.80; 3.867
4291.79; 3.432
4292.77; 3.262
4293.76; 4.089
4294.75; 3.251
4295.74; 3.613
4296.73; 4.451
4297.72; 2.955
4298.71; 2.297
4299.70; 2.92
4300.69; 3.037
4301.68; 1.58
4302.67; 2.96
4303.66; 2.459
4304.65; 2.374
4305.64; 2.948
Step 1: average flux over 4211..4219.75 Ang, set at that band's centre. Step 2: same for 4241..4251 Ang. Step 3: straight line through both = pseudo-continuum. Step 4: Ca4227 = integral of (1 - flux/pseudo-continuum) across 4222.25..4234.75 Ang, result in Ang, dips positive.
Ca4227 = 1.26 Ang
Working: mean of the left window 3.81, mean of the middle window 3.38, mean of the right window 3.7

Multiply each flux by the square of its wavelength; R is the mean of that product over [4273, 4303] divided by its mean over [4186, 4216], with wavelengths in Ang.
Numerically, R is 0.92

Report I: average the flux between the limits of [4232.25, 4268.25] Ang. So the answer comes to 3.66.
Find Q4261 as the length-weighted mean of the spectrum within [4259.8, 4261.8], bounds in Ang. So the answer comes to 3.16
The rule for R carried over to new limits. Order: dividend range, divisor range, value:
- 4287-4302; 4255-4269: 0.94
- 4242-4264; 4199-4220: 0.93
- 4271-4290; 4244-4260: 1.03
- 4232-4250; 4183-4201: 1.05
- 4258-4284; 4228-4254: 0.95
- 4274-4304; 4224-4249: 0.93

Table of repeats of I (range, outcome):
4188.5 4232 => 3.75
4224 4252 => 3.61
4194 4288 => 3.67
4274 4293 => 3.51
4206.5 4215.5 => 3.93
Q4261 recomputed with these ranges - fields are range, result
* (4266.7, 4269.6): 3.9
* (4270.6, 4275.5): 2.97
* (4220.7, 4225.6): 3.68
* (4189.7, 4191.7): 3.67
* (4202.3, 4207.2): 3.62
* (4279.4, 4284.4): 3.7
